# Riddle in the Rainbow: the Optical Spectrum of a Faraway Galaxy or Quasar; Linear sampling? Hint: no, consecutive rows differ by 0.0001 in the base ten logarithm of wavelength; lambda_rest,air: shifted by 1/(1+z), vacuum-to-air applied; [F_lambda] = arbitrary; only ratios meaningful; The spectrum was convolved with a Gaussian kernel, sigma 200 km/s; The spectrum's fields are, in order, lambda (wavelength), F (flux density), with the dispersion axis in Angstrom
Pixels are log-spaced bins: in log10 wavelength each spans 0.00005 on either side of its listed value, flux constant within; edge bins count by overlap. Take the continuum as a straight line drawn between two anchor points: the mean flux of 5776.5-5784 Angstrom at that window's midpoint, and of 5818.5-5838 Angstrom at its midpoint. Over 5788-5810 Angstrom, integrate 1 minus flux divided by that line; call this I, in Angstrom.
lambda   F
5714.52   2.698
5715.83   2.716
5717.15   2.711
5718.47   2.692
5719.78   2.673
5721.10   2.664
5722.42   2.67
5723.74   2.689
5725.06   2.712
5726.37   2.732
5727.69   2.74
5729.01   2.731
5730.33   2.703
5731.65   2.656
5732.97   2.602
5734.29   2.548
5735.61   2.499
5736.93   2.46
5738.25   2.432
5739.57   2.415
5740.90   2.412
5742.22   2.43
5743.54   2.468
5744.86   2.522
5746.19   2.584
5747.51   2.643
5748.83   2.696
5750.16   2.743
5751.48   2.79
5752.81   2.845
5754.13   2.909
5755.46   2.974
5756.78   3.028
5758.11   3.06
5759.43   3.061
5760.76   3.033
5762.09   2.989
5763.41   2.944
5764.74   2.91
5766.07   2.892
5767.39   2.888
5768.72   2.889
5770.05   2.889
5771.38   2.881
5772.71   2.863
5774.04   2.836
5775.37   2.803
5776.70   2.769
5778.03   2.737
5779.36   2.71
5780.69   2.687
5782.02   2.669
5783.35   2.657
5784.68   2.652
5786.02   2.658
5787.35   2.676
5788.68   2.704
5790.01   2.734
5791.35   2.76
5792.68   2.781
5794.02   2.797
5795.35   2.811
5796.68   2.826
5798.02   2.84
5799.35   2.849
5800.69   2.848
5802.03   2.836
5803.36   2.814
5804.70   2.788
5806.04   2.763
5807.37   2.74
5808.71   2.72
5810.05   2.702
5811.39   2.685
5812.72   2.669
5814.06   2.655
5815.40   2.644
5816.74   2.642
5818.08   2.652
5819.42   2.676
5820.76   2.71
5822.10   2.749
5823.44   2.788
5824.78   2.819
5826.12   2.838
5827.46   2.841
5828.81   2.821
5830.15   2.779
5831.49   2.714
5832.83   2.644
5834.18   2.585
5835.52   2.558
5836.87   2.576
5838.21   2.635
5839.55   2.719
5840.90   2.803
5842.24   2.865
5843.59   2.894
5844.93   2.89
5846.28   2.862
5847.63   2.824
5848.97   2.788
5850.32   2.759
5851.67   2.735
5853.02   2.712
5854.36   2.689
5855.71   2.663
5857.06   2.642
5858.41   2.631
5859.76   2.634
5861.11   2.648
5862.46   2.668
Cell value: -0.6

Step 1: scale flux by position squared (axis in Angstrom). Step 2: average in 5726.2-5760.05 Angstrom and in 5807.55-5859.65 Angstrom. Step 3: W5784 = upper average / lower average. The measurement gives 1.0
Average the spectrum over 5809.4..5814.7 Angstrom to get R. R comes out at 2.68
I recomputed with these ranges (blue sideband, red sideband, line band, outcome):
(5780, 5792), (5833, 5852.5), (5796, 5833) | -0.50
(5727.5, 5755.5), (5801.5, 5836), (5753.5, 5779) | -2.49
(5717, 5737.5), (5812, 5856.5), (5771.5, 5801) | -0.66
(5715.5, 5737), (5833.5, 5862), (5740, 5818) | -2.43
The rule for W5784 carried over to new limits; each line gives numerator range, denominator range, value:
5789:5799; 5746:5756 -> 1.02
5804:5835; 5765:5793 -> 1.00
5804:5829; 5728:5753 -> 1.08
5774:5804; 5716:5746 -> 1.08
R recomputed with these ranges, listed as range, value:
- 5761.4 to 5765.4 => 2.95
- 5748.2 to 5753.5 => 2.77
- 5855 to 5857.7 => 2.65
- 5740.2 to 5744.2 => 2.43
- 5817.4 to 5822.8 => 2.7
